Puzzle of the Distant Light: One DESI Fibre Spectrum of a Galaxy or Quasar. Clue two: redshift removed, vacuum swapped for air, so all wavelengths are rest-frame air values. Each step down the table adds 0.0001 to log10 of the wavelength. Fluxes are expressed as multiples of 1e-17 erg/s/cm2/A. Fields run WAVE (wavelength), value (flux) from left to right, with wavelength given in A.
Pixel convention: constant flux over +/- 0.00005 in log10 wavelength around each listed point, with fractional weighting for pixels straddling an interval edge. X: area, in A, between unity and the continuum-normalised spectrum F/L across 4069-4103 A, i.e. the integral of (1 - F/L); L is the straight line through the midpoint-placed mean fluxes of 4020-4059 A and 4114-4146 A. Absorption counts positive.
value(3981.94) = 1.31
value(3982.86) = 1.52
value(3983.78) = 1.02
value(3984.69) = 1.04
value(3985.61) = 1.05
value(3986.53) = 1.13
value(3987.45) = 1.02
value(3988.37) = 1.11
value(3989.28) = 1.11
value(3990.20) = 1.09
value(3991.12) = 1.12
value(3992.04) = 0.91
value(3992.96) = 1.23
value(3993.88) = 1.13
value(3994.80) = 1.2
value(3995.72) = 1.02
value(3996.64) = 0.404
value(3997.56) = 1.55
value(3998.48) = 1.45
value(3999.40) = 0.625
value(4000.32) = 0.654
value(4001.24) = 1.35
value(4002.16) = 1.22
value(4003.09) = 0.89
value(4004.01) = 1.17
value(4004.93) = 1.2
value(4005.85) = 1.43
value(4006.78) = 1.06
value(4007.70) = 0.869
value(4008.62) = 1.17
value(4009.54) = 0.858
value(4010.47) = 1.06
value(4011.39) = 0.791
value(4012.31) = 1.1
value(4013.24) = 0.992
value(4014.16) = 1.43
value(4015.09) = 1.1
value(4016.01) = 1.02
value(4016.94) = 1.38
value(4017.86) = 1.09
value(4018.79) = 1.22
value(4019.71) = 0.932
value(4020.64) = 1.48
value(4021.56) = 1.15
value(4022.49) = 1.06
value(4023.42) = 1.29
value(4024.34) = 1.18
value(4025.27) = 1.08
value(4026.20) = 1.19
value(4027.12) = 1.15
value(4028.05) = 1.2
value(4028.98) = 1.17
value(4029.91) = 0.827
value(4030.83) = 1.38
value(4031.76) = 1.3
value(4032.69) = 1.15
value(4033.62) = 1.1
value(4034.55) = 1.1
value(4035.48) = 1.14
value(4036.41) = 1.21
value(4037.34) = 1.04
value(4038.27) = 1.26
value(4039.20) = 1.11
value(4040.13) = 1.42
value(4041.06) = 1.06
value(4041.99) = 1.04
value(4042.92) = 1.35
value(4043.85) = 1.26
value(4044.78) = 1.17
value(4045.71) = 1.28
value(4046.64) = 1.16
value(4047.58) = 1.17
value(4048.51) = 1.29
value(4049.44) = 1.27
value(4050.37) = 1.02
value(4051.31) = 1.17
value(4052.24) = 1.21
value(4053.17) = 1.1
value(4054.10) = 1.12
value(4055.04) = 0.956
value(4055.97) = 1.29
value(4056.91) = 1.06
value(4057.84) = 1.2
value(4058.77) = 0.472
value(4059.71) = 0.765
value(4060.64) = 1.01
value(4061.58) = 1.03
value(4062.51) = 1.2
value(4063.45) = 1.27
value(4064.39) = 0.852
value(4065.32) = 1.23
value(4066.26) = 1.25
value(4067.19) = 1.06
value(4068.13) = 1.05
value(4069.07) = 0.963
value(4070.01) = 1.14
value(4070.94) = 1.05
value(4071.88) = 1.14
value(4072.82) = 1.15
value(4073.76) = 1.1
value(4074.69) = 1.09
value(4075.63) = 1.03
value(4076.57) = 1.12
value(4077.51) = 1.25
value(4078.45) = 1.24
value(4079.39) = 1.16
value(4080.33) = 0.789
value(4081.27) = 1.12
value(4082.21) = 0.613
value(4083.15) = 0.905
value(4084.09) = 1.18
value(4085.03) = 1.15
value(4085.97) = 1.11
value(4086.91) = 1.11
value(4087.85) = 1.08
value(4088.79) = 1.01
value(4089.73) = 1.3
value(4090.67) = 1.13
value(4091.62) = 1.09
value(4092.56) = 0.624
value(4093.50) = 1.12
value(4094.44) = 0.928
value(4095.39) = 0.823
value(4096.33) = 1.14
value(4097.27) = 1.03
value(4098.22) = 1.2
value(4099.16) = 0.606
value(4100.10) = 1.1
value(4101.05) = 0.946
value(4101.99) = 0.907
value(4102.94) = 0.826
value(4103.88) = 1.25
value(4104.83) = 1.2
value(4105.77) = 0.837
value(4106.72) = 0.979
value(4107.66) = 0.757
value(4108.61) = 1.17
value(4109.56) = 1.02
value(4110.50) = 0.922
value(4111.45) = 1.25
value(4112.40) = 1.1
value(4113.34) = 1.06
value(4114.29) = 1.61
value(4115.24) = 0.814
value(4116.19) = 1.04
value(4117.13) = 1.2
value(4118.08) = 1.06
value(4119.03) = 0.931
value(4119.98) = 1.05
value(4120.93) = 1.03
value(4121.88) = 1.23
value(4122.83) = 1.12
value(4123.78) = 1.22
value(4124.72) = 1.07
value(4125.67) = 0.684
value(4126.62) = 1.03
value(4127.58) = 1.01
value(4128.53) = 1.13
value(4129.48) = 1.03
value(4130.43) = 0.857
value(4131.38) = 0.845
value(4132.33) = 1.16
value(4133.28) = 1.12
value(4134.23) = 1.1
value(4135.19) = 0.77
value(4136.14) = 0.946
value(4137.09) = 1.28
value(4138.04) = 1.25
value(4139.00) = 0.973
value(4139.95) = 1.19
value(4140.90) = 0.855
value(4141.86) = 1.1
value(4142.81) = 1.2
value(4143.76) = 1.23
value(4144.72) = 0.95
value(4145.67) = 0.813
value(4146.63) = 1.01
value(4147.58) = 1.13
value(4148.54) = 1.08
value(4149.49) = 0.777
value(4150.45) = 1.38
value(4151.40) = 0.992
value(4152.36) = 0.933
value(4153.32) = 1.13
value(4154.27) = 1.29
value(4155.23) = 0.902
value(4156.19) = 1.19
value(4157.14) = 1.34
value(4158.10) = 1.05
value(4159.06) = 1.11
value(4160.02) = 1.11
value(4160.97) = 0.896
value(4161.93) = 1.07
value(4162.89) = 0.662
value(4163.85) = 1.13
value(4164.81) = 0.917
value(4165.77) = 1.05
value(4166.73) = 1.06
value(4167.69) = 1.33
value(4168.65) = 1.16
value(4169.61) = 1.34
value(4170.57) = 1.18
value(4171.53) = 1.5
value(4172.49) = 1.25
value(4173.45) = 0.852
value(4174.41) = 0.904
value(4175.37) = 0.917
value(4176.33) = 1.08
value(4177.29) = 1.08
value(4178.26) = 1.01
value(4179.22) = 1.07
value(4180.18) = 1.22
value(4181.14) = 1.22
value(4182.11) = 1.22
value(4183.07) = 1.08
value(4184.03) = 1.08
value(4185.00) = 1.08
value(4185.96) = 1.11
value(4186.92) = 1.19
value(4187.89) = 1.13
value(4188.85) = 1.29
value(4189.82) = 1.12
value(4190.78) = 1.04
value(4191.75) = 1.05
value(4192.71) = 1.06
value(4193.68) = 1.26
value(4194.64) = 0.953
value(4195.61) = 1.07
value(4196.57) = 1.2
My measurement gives 2.1 A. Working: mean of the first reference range 1.16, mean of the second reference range 1.05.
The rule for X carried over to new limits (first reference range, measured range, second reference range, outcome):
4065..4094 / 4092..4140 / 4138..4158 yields 2.1 A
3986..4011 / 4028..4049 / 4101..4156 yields -2.3 A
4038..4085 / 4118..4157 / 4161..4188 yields 1.7 A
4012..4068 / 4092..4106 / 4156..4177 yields 1.8 A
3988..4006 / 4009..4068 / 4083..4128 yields -3.3 A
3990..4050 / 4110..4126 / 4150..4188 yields 0.4 A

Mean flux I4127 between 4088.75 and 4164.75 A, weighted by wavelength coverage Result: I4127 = 1.04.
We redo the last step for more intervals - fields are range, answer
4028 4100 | 1.09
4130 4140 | 1.04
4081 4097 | 1.02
